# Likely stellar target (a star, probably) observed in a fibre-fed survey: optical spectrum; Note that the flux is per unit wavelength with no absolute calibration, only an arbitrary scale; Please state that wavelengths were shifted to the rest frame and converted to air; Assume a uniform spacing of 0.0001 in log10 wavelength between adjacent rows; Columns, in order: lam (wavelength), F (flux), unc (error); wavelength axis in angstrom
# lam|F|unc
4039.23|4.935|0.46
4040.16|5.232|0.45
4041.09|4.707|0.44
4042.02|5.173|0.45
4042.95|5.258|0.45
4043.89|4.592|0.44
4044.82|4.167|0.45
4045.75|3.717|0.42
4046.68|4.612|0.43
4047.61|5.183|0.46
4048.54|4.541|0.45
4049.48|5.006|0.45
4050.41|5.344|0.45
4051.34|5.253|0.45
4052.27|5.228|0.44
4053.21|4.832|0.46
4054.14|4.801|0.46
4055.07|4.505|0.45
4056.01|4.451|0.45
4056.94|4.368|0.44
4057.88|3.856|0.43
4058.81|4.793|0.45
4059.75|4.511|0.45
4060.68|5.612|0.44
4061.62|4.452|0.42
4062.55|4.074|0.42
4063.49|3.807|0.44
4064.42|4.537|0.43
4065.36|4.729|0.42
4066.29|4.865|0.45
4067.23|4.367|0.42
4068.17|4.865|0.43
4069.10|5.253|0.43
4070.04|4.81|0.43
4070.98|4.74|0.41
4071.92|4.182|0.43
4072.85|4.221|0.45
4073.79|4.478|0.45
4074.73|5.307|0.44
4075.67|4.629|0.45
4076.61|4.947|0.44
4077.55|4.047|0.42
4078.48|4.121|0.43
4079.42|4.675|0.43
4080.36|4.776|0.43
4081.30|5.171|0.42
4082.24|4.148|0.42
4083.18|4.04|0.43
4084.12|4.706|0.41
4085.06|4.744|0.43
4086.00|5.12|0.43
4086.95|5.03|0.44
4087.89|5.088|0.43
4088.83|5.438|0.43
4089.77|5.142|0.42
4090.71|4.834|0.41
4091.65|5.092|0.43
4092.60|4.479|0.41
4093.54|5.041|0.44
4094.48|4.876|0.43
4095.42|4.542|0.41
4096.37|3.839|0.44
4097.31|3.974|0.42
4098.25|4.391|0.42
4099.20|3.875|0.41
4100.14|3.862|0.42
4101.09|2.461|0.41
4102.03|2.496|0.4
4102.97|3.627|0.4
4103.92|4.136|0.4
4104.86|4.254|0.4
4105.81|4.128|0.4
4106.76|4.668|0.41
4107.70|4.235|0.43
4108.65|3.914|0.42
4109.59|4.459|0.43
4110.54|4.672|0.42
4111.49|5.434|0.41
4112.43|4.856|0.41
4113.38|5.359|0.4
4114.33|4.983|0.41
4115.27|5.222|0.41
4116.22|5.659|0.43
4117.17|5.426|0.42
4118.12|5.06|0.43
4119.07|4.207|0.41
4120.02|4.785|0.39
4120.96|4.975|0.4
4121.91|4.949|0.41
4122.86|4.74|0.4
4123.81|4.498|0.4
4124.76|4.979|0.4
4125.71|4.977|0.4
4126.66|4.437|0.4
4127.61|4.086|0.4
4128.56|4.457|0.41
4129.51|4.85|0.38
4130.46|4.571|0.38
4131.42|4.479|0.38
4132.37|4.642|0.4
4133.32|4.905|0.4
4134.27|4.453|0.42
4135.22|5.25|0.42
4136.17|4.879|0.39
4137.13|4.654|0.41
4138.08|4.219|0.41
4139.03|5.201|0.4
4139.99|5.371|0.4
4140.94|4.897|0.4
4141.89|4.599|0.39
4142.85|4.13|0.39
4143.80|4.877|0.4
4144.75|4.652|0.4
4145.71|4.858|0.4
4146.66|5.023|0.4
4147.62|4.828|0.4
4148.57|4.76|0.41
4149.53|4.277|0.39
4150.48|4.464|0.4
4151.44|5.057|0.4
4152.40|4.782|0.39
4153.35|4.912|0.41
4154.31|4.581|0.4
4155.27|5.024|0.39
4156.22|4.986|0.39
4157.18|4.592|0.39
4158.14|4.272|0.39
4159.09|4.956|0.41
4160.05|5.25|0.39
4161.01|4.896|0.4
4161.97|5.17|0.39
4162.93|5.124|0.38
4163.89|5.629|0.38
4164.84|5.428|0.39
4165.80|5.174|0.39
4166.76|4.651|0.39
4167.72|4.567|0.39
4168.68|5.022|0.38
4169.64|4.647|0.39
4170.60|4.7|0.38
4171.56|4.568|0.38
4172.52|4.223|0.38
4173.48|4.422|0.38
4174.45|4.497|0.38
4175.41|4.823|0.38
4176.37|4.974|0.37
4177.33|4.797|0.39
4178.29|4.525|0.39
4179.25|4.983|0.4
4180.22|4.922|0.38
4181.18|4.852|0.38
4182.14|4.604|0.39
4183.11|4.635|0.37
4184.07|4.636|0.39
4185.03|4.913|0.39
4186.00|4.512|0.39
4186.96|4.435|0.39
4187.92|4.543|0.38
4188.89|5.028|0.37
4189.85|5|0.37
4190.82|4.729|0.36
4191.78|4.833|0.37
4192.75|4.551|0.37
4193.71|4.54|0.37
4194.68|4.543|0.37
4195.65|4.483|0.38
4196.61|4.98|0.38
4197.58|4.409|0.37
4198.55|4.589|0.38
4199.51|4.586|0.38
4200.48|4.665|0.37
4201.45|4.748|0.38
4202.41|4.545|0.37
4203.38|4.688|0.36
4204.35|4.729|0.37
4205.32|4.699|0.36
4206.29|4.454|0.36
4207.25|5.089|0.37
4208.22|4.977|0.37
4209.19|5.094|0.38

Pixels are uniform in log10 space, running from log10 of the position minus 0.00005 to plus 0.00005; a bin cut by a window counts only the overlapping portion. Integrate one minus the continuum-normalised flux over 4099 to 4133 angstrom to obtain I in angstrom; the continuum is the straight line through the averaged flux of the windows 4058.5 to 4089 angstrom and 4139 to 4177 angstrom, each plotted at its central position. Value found 1.60 angstrom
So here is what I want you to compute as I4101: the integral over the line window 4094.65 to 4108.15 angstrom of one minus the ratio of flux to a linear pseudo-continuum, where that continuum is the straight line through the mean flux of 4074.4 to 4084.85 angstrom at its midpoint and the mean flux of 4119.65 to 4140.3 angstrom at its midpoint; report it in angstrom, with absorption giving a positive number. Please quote 2.15 angstrom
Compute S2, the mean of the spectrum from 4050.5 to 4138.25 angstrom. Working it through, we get 4.61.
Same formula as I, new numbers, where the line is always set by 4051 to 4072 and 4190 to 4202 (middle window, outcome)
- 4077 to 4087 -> 0.15 angstrom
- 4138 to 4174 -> -1.30 angstrom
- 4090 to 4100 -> 0.35 angstrom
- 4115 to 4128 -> -0.58 angstrom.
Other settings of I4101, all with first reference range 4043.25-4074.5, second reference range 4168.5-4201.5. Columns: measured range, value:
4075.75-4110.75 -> 1.82 angstrom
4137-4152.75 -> -0.27 angstrom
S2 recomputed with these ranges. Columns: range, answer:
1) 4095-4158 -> 4.6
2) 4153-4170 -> 4.94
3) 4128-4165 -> 4.81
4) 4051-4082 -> 4.64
